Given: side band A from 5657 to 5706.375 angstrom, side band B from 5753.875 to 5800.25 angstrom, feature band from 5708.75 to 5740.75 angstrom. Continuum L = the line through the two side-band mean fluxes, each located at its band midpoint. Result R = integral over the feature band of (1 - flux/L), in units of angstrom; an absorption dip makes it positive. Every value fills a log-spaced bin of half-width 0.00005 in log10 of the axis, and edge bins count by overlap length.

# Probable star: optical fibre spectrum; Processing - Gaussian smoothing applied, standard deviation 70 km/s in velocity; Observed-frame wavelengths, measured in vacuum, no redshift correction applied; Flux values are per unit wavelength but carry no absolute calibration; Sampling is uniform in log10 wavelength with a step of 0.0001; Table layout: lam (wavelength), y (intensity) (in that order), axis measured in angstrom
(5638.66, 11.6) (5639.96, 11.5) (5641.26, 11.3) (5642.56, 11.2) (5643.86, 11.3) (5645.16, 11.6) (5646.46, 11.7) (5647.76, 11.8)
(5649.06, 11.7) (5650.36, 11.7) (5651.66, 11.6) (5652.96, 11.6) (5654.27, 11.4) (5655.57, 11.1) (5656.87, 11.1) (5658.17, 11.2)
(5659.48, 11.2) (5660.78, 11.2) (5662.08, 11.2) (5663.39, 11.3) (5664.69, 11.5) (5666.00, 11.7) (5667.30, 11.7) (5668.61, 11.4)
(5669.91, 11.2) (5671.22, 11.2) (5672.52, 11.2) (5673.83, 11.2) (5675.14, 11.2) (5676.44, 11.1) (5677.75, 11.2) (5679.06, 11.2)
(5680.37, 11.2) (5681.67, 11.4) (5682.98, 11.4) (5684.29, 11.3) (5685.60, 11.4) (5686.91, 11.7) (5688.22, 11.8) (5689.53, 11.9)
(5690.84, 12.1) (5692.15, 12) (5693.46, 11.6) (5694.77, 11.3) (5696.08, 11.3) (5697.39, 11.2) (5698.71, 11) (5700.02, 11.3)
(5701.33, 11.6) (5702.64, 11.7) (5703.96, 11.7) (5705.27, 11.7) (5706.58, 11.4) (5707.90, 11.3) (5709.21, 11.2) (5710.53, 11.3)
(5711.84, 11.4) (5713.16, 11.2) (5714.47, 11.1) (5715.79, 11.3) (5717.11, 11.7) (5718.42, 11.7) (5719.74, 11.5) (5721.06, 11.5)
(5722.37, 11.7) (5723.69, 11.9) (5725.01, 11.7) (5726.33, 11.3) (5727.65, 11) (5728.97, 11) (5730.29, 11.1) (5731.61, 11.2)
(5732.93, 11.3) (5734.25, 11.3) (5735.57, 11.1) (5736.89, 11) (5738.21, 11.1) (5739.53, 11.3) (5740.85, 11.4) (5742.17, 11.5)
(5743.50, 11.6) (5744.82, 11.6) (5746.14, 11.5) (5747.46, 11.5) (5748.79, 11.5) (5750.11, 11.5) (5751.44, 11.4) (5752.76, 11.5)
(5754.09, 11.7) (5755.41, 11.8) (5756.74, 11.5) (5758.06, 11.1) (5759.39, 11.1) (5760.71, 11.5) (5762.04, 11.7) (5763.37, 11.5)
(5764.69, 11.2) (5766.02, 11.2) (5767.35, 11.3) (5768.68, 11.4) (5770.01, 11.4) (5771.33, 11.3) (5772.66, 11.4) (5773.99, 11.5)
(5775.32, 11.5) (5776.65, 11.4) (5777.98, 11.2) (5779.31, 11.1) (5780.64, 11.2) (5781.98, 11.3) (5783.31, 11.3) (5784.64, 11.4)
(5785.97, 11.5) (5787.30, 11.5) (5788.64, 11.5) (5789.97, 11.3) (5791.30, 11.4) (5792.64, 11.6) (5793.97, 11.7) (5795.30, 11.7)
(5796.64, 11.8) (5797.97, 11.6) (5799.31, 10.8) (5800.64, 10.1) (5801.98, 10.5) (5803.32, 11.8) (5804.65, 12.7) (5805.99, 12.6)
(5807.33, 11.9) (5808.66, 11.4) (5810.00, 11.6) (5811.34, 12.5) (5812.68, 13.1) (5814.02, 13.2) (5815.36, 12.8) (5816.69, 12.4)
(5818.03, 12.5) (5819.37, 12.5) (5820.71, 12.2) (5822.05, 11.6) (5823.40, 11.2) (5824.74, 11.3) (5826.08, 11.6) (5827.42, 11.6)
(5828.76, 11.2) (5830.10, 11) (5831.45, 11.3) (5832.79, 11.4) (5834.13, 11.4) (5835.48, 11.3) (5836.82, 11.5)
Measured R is 0.2 angstrom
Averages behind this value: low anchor 11.4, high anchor 11.4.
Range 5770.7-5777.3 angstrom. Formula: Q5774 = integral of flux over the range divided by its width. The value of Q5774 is 11.4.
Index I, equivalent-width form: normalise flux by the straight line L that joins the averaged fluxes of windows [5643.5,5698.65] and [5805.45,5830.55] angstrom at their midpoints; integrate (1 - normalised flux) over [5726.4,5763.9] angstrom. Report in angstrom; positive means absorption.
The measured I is 1.1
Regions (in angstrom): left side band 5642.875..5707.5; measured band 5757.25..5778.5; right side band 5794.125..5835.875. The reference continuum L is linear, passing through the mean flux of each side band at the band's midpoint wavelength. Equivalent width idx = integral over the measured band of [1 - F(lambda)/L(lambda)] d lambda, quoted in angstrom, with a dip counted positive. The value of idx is 0.5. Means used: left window 11.4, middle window 11.4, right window 11.8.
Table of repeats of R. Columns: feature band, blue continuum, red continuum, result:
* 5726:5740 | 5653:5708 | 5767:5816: 0.42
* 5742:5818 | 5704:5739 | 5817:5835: -0.56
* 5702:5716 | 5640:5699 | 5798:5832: 0.16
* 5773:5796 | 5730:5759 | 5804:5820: 1.13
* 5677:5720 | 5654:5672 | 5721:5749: -0.44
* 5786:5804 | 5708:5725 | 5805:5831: 0.83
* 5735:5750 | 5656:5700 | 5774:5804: -0.04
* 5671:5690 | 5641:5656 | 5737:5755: 0.22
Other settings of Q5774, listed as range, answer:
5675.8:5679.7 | 11.2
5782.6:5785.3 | 11.4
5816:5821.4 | 12.4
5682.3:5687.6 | 11.4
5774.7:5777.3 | 11.4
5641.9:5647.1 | 11.4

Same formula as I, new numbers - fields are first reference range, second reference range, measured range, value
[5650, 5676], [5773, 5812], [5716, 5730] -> -0.1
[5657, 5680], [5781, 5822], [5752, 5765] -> 0.2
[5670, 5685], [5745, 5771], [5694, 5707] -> -0.1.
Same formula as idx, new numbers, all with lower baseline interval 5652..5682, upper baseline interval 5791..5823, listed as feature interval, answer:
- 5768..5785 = 0.64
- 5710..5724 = 0.05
